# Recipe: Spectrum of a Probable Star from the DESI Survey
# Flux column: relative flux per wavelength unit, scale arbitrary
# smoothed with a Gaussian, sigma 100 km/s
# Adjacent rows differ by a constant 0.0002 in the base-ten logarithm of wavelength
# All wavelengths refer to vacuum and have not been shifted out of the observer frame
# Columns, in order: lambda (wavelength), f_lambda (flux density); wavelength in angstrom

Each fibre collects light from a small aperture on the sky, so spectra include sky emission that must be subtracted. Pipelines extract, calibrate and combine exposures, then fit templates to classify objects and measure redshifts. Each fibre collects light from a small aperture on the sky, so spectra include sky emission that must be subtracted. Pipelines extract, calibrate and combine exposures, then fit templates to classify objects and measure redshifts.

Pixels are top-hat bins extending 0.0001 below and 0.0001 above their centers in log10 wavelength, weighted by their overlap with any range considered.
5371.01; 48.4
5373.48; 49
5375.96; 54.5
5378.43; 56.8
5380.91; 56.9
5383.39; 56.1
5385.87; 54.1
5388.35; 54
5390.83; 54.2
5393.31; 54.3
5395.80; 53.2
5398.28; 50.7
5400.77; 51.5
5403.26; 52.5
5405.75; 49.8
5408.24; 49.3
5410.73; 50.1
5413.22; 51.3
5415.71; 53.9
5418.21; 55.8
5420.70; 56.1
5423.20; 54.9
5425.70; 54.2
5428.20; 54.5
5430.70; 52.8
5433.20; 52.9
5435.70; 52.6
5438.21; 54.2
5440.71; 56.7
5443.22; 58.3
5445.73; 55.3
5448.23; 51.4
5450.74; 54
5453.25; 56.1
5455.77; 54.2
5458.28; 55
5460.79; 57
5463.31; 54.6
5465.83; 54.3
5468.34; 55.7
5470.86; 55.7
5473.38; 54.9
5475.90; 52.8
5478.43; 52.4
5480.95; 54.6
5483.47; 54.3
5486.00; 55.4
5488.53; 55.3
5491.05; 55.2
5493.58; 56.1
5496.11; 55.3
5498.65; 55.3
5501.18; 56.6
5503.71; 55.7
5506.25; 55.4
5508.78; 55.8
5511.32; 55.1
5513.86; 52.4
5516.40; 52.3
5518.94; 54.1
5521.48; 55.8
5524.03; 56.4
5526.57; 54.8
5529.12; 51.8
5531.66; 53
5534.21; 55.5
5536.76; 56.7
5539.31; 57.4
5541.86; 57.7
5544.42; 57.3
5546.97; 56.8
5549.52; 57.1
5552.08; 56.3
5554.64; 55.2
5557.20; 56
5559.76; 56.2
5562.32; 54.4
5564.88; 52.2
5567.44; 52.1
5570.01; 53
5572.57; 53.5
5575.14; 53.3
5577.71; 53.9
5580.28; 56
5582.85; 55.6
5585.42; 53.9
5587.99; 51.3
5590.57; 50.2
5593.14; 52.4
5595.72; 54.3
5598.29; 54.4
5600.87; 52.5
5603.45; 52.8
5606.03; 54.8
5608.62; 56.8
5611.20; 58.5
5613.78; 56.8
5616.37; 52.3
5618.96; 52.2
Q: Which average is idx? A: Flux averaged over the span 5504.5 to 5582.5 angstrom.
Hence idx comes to 54.9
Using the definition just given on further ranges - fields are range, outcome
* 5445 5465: 54.7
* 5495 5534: 54.7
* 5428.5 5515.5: 54.8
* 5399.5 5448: 53.5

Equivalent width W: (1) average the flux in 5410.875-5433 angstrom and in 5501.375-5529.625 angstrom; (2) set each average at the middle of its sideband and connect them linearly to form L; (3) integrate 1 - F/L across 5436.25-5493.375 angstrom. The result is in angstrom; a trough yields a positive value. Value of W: -0.65 angstrom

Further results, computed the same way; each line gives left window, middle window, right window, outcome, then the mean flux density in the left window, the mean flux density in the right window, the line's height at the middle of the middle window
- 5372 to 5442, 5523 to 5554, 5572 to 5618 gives -1.15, 53.4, 54.1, 53.9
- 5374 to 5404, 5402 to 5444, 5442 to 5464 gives 0.85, 54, 55.1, 54.6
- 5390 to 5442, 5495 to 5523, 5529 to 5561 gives 0.17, 53.1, 56.1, 55.2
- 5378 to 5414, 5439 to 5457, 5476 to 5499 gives -0.39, 52.9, 54.7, 54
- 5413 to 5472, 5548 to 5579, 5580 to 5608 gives -0.43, 54.7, 53.5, 53.7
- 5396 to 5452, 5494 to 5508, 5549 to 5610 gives -0.52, 53.3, 54.1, 53.7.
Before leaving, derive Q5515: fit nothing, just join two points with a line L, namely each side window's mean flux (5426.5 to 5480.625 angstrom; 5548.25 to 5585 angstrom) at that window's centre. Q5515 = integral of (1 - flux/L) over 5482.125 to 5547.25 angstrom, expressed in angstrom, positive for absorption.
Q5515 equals -0.8 angstrom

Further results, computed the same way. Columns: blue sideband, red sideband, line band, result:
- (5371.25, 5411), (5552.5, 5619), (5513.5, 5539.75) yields -0.4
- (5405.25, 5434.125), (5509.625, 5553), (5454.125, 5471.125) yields -0.4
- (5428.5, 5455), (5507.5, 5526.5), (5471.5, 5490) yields 0.1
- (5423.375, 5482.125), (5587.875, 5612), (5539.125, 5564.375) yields -1.0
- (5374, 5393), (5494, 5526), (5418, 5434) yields 0.2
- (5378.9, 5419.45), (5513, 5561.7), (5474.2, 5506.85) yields -0.2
